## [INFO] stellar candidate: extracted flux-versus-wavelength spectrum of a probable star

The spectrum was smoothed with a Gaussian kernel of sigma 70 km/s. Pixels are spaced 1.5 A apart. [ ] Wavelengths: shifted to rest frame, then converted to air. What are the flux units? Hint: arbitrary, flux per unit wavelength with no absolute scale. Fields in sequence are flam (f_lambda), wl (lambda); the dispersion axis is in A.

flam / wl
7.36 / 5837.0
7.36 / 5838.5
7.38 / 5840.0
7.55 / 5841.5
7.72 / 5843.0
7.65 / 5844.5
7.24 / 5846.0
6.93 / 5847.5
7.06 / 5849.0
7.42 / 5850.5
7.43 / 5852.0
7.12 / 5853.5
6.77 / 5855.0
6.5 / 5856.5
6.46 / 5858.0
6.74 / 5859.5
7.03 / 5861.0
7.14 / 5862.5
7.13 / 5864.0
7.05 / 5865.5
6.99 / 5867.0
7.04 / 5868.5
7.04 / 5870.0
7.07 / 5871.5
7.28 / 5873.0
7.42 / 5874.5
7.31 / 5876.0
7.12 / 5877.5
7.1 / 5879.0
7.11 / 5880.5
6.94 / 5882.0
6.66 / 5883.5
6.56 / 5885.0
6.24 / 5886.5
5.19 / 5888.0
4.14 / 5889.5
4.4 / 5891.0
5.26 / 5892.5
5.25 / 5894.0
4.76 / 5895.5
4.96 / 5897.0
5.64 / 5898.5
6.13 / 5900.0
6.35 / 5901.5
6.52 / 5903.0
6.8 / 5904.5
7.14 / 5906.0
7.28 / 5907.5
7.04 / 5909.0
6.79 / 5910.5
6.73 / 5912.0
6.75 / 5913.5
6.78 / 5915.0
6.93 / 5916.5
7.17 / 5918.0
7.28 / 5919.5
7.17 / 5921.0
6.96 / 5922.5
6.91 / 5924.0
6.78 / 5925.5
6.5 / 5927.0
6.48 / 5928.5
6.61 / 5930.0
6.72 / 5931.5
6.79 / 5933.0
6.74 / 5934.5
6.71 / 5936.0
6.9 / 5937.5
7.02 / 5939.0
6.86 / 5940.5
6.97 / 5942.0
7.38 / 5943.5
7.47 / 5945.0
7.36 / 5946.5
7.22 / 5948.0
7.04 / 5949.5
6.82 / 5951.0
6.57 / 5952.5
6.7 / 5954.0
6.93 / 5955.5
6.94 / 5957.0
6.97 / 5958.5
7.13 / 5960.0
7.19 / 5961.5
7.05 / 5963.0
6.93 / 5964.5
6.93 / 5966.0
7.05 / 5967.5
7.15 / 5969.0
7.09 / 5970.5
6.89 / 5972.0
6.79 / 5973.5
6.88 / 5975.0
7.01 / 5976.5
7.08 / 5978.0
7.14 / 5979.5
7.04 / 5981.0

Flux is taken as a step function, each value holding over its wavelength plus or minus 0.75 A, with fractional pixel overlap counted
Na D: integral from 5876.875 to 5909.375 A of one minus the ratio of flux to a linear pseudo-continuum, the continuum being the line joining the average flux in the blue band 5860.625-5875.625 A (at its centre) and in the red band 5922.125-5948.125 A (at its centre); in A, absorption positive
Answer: 4.3 A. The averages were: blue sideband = 7.13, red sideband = 6.9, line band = 6.1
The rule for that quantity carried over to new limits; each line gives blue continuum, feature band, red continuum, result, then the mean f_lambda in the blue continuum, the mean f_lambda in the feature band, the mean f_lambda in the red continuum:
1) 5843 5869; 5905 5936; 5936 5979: 0.7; 7.06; 6.87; 7.01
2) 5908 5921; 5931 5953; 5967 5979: 0.0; 6.95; 6.98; 6.99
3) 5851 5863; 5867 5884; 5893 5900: -2.7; 6.9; 7.1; 5.26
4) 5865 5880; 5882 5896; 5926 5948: 3.2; 7.14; 5.48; 6.9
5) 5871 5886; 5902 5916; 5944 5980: 0.3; 7.04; 6.86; 7.02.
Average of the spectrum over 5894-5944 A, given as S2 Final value 6.66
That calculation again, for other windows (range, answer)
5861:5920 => 6.53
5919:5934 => 6.81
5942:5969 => 7.04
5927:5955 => 6.9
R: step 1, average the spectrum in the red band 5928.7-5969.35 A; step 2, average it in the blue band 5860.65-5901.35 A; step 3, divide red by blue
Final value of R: 1.1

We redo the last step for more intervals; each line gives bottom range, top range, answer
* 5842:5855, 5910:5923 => 0.95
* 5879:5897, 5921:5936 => 1.18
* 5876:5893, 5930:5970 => 1.14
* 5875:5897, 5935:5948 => 1.18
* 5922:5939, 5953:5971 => 1.04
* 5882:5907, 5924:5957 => 1.19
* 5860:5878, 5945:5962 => 0.98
